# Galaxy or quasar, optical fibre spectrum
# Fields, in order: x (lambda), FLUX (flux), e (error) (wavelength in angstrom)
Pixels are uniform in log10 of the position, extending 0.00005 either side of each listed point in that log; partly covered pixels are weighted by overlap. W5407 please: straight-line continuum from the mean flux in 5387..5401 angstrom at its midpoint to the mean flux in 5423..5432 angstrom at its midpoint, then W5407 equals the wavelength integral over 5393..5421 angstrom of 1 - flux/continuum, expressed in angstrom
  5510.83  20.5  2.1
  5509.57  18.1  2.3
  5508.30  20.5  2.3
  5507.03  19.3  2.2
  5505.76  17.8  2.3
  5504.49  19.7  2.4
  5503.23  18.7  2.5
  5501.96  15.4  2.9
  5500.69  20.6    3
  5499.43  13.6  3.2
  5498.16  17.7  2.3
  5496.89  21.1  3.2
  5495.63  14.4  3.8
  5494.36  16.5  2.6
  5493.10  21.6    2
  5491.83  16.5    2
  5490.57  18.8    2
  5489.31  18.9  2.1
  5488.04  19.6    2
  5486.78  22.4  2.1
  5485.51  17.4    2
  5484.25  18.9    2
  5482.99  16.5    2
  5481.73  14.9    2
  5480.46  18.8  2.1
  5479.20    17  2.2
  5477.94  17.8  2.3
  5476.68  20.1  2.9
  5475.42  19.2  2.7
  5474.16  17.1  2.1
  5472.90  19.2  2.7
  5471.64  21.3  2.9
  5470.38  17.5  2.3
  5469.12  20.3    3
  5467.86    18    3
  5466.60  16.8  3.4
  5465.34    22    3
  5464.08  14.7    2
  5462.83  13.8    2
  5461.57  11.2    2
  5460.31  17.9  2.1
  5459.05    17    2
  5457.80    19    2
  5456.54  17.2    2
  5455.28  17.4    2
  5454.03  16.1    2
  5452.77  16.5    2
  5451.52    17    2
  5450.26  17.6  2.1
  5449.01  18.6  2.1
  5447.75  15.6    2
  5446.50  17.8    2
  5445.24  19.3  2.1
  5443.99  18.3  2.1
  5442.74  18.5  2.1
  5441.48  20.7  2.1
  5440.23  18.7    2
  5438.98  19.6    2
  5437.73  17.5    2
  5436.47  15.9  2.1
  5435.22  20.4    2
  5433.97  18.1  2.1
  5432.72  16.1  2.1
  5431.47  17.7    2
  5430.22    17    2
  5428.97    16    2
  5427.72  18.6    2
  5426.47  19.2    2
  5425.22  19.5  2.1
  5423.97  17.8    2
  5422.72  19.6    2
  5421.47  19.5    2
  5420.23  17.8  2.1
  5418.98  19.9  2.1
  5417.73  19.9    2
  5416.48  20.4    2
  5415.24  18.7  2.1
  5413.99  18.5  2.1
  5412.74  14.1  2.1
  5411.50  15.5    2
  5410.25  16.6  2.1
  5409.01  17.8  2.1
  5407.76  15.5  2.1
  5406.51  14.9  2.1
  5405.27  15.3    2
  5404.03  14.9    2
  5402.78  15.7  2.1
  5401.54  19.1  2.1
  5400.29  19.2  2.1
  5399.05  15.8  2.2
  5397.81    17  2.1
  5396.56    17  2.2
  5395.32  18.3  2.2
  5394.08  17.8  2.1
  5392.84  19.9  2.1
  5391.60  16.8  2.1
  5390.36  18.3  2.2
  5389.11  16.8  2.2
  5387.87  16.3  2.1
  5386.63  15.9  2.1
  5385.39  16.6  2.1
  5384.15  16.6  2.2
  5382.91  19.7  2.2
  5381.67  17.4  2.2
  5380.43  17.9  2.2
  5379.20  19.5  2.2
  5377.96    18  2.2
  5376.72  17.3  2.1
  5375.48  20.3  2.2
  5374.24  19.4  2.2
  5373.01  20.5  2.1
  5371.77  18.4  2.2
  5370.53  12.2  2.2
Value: 0.7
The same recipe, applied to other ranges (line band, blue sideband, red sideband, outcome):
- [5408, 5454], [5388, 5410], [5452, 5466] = -3.28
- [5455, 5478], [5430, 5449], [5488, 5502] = 0.32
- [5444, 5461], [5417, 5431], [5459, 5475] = 0.38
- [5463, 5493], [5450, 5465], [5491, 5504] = -2.44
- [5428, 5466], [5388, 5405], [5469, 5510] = 0.96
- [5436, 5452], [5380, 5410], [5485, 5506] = -0.40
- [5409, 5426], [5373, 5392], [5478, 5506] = -0.33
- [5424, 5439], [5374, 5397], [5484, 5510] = 0.17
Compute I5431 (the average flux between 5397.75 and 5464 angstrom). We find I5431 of 17.5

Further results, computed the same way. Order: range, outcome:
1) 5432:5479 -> 17.8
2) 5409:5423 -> 18.2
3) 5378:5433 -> 17.6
